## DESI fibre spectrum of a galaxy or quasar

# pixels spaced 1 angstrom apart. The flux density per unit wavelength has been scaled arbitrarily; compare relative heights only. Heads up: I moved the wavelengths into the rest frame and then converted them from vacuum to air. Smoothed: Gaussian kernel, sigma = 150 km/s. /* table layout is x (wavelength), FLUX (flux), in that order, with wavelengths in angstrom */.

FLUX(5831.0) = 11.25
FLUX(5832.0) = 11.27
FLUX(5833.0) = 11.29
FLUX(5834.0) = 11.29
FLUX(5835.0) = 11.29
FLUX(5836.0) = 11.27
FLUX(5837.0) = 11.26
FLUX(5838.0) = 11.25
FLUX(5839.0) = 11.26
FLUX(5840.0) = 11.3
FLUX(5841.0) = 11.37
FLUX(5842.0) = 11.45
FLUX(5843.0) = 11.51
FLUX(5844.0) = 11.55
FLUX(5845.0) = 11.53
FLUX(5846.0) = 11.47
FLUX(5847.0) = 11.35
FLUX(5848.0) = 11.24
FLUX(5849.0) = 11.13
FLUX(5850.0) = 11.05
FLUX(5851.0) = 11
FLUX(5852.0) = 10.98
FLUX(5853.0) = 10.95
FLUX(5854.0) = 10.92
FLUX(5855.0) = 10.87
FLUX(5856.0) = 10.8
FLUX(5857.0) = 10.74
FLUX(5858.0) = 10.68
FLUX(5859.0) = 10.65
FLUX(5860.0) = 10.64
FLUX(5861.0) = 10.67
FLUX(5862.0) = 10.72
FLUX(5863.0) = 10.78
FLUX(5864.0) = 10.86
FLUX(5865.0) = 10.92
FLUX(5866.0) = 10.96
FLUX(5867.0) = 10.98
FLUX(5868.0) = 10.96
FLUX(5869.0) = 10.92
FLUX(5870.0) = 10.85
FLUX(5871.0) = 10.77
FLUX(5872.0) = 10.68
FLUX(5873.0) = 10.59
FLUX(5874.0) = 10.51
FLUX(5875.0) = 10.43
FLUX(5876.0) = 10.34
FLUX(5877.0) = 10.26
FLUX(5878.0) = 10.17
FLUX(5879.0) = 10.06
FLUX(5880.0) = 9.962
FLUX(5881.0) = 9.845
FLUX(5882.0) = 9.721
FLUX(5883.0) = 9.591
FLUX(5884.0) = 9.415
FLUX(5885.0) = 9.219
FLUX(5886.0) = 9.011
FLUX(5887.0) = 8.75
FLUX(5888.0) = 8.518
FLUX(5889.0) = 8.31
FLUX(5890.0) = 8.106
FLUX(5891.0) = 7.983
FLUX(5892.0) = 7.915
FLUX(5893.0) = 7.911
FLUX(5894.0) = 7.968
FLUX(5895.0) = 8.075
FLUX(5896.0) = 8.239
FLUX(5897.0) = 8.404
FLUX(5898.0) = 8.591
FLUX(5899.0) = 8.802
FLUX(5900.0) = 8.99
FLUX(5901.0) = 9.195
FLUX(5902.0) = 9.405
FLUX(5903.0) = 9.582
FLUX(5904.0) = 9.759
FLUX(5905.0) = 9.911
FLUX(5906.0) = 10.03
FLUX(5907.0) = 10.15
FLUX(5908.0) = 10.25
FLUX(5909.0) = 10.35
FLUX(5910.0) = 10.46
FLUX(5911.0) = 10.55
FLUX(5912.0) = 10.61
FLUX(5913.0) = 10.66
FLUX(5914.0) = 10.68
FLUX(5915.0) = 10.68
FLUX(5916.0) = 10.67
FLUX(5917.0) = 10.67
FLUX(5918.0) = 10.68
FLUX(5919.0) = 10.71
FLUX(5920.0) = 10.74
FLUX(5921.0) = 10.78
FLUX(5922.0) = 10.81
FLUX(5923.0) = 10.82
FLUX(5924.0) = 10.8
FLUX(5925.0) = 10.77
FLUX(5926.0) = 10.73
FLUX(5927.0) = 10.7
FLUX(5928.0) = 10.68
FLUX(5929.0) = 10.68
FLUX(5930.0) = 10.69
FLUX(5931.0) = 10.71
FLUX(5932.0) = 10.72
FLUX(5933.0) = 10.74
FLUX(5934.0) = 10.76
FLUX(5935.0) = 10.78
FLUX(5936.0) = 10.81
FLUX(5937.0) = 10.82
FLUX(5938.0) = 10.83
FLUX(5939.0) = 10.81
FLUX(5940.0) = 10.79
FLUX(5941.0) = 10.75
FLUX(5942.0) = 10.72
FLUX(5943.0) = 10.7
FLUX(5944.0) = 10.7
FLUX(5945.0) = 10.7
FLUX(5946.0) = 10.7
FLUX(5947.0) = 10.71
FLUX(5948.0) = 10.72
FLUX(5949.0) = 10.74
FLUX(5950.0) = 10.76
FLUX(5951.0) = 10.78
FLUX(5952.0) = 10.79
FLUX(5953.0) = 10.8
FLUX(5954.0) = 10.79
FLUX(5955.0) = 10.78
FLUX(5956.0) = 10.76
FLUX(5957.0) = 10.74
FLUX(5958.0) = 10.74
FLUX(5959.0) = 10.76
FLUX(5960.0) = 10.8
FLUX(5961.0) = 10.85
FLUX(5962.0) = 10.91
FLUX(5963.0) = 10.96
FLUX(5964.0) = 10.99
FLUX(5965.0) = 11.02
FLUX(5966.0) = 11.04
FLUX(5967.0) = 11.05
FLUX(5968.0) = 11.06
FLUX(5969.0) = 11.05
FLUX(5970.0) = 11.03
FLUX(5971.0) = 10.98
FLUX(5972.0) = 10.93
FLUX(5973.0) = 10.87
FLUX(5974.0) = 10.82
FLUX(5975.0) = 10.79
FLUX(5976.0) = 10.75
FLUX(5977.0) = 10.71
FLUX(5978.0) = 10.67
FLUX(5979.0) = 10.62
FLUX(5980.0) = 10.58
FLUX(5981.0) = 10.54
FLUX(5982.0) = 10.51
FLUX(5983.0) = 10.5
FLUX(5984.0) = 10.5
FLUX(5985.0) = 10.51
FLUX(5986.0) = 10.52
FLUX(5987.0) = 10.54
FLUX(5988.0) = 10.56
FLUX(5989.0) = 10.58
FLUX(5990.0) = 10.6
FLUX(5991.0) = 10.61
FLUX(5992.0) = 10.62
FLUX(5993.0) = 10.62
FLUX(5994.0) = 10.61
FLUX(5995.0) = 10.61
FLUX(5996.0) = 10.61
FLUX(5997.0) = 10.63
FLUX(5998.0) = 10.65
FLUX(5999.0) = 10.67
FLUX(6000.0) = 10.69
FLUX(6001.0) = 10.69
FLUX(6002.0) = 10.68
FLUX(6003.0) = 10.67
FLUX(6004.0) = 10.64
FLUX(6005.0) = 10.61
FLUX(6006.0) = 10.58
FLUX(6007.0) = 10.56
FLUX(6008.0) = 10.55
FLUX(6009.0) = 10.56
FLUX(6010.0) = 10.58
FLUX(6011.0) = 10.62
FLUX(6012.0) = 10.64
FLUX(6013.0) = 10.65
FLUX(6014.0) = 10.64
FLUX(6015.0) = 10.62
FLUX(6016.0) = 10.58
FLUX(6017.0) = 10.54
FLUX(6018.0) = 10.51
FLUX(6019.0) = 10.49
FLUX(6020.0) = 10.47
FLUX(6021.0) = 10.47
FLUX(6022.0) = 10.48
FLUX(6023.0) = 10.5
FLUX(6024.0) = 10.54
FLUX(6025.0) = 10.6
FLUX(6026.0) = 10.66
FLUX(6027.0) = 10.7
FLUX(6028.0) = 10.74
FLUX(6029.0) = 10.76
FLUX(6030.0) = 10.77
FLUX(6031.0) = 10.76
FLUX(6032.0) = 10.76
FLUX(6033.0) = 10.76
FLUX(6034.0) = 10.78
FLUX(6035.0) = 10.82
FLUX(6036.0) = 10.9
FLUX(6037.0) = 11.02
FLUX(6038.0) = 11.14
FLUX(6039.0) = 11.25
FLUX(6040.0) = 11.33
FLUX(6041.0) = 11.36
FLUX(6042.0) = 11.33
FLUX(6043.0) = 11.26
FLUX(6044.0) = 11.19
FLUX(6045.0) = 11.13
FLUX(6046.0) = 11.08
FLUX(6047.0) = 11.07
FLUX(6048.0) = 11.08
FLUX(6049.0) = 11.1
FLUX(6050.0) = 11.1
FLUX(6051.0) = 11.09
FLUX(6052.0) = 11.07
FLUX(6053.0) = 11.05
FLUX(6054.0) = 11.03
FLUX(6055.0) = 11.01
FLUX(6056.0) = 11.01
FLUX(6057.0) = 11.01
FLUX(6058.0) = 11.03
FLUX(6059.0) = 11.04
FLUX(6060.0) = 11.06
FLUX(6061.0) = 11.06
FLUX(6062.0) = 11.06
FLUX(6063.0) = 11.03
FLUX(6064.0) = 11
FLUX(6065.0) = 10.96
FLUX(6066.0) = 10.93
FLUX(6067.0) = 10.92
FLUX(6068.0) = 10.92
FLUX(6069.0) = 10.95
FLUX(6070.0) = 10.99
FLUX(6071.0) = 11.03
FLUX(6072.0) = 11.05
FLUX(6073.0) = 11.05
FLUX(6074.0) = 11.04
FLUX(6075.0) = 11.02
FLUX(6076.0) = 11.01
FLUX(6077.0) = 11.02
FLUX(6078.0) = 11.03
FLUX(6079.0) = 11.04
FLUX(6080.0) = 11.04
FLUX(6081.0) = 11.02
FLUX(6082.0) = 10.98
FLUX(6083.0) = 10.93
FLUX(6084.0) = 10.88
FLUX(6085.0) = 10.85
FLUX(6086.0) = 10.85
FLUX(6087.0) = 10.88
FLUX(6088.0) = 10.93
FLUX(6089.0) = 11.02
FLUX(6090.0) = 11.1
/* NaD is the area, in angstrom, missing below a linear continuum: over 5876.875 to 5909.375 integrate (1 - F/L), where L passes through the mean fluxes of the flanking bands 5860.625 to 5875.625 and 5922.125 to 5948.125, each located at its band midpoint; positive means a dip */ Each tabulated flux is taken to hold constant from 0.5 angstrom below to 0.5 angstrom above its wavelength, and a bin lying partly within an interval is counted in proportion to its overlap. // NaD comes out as 4.9 angstrom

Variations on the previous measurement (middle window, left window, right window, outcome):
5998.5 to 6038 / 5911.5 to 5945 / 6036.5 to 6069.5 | 1.2 angstrom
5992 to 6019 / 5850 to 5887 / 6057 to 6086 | 0.5 angstrom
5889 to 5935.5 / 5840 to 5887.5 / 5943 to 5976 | 3.5 angstrom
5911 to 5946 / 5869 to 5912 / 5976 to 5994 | -2.8 angstrom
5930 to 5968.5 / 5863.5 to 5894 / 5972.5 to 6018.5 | -1.9 angstrom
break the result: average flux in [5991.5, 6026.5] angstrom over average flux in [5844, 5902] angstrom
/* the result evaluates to 1.06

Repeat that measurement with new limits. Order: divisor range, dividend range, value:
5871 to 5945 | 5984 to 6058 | 1.08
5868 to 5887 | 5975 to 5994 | 1.05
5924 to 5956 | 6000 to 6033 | 0.99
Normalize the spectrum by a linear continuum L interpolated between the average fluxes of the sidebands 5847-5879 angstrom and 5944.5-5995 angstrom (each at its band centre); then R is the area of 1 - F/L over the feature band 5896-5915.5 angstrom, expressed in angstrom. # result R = 1.7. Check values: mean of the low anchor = 10.8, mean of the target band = 9.8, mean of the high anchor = 10.8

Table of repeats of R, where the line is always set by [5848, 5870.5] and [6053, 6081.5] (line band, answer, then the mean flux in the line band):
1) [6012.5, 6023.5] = 0.4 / 10.5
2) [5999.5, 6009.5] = 0.3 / 10.6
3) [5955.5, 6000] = 0.9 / 10.7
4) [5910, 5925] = 0.3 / 10.7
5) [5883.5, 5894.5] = 2.5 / 8.46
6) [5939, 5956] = 0.3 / 10.7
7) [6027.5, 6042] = 0.1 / 11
